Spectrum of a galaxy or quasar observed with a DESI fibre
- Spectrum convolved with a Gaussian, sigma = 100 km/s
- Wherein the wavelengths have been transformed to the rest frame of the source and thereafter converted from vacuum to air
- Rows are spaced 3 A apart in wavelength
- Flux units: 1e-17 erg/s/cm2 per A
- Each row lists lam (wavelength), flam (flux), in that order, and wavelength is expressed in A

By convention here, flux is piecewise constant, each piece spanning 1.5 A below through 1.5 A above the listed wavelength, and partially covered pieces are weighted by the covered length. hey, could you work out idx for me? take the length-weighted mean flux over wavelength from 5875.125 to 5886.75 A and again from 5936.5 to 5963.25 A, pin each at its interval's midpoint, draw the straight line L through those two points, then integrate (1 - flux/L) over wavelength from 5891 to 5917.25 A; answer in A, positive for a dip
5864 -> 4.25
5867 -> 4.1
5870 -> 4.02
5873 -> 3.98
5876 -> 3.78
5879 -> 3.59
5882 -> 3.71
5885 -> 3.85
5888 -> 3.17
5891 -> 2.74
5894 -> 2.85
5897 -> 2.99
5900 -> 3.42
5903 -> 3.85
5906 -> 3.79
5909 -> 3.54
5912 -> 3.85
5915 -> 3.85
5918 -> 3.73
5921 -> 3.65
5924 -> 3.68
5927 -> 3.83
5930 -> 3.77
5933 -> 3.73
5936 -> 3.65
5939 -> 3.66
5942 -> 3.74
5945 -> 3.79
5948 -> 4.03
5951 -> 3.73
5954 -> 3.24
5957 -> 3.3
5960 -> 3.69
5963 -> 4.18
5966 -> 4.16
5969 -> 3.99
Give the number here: 1.6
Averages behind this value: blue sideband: 3.72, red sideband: 3.68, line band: 3.48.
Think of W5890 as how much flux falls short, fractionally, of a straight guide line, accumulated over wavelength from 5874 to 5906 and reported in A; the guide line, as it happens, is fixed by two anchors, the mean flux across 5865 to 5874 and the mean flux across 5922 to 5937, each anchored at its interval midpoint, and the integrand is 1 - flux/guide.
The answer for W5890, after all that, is 4.2 A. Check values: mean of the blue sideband 4.05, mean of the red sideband 3.73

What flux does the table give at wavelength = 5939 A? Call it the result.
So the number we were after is 3.66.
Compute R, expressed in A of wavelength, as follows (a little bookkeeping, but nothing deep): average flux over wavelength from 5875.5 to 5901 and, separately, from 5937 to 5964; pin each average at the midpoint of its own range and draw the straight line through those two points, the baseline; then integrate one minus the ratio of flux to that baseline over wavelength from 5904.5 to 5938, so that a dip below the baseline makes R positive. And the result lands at -2.0 A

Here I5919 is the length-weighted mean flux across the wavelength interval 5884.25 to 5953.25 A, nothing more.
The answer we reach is 3.6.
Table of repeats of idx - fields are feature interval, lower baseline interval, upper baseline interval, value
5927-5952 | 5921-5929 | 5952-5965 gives -0.5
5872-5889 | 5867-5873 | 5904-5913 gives 1.1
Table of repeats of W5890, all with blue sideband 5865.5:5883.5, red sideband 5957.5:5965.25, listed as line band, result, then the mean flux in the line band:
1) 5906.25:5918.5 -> 0.38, 3.75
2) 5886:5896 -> 2.32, 2.97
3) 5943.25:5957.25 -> 0.81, 3.65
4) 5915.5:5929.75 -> 0.49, 3.74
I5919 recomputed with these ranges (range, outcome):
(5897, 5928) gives 3.68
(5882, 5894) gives 3.26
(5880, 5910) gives 3.39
